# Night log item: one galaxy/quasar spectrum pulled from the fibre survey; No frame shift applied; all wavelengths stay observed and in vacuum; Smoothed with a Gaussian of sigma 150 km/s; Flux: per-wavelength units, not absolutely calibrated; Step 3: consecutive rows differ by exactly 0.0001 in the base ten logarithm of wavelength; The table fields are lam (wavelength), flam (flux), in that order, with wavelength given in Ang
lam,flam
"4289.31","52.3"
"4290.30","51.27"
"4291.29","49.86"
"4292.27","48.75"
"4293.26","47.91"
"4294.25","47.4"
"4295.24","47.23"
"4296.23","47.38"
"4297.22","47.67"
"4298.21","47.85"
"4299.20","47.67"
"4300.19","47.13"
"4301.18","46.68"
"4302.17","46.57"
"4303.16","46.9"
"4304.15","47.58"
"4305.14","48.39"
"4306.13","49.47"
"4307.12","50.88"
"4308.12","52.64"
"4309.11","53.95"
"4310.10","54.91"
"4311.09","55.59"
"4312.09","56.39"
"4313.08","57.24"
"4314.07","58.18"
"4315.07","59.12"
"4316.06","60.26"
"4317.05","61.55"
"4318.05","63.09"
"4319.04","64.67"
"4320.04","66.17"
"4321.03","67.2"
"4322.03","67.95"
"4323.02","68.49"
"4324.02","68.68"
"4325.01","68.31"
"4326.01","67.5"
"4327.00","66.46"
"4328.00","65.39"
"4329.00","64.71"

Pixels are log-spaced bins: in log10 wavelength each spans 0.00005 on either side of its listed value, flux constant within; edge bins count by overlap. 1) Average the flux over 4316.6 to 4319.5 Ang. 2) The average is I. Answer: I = 63.1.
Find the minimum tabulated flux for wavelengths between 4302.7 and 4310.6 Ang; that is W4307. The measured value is 46.9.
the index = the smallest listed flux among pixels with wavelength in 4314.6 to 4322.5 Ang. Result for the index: 59.12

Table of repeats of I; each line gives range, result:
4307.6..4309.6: 53.1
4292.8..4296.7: 47.4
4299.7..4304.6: 47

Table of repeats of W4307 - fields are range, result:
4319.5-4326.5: 66.17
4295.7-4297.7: 47.38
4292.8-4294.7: 47.4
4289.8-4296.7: 47.23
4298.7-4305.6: 46.57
